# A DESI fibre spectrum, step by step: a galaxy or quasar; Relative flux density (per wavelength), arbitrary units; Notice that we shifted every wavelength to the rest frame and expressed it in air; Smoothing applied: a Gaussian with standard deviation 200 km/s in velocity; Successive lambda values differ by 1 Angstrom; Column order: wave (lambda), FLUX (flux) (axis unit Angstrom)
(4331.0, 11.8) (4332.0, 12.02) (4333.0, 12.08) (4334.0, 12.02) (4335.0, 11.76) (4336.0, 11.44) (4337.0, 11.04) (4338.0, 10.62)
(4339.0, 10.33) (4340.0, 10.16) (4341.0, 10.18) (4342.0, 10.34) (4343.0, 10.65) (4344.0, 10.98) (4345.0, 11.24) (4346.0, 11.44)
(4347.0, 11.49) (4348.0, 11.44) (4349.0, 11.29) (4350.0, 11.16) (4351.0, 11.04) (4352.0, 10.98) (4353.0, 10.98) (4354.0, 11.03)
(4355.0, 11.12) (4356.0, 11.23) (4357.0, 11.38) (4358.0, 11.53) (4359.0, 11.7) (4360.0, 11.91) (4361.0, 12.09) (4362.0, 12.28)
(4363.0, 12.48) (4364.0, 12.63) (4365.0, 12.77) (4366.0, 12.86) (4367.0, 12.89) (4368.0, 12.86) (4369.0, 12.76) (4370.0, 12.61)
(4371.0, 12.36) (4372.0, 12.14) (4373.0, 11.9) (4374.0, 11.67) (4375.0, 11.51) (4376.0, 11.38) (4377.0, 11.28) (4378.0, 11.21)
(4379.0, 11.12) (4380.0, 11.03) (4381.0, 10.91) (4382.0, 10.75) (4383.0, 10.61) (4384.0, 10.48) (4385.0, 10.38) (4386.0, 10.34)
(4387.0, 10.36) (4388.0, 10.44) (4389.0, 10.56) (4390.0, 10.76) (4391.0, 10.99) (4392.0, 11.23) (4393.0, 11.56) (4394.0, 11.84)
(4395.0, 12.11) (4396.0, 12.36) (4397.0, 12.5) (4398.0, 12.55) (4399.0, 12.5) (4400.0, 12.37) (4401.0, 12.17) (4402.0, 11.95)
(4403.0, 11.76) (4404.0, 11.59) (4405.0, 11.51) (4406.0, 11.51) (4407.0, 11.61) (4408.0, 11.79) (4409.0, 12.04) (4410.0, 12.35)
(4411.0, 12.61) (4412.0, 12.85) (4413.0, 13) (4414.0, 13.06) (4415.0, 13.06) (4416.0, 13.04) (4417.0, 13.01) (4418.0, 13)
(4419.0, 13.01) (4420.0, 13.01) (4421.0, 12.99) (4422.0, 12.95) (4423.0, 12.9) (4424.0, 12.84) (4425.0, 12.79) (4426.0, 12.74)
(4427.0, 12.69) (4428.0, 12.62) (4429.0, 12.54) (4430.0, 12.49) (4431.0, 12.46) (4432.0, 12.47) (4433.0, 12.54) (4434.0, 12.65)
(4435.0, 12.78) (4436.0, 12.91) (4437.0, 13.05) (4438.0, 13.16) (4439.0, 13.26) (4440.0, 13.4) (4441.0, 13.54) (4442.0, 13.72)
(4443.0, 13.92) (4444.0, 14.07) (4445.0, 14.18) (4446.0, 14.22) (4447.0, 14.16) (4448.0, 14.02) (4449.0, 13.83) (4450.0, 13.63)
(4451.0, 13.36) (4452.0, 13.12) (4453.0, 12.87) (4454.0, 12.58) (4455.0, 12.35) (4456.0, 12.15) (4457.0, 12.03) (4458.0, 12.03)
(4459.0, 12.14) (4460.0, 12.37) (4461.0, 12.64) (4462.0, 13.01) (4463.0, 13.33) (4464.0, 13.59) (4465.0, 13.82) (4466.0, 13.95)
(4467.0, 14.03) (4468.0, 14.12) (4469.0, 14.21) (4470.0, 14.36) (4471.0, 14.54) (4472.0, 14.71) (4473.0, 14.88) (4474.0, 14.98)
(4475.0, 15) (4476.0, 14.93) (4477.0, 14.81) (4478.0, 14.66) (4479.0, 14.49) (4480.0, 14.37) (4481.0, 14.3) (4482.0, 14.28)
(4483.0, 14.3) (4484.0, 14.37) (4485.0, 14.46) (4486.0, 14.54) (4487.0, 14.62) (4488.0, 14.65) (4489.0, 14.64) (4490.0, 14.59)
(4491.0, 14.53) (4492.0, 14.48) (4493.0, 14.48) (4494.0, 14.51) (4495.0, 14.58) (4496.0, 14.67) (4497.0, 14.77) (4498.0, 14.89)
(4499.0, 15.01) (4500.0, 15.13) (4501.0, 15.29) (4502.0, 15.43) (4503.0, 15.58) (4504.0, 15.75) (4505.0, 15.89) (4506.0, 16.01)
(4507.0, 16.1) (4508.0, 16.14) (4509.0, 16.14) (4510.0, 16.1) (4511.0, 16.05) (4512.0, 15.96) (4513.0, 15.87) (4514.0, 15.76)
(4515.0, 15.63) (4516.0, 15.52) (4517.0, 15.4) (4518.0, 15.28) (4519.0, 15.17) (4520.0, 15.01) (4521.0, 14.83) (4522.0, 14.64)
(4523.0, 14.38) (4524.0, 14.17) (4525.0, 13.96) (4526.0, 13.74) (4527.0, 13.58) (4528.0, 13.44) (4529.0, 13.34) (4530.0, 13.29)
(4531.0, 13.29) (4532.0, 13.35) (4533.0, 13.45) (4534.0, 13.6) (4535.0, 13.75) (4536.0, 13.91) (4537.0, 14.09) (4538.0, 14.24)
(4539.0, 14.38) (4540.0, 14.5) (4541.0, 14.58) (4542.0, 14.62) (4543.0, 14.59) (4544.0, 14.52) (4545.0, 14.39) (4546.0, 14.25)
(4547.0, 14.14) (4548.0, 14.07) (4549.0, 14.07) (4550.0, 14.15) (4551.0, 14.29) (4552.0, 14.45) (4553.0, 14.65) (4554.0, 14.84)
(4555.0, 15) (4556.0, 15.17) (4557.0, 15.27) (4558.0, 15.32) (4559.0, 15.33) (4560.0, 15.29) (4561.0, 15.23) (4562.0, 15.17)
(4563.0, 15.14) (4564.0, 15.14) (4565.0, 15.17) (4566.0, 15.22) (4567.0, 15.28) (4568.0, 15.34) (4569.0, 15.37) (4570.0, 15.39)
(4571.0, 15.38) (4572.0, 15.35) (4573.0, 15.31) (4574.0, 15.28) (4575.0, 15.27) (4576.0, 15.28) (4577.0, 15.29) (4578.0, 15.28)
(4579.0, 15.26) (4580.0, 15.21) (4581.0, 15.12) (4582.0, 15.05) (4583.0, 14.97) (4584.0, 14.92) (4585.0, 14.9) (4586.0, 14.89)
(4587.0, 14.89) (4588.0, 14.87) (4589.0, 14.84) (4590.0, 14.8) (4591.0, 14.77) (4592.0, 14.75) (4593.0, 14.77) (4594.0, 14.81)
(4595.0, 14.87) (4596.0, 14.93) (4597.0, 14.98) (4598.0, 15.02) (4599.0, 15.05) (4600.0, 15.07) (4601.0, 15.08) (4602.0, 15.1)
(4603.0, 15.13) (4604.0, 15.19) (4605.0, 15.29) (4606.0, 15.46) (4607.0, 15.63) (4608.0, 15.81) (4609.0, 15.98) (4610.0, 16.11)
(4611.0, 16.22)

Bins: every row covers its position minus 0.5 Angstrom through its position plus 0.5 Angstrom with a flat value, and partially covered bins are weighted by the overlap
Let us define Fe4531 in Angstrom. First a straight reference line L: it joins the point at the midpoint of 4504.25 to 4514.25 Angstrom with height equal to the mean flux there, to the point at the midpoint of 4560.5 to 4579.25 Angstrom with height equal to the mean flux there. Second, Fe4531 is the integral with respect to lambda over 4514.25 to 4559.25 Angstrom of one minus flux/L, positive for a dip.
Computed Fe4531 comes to 3.7 Angstrom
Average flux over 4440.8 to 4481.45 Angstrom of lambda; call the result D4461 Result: 13.7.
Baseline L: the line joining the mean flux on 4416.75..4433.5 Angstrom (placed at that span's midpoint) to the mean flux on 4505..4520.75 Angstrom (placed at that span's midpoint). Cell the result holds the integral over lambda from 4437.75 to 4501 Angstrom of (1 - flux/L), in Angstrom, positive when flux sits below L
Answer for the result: 1.20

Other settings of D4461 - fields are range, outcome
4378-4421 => 11.8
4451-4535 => 14.4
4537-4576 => 14.9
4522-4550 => 14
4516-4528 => 14.6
